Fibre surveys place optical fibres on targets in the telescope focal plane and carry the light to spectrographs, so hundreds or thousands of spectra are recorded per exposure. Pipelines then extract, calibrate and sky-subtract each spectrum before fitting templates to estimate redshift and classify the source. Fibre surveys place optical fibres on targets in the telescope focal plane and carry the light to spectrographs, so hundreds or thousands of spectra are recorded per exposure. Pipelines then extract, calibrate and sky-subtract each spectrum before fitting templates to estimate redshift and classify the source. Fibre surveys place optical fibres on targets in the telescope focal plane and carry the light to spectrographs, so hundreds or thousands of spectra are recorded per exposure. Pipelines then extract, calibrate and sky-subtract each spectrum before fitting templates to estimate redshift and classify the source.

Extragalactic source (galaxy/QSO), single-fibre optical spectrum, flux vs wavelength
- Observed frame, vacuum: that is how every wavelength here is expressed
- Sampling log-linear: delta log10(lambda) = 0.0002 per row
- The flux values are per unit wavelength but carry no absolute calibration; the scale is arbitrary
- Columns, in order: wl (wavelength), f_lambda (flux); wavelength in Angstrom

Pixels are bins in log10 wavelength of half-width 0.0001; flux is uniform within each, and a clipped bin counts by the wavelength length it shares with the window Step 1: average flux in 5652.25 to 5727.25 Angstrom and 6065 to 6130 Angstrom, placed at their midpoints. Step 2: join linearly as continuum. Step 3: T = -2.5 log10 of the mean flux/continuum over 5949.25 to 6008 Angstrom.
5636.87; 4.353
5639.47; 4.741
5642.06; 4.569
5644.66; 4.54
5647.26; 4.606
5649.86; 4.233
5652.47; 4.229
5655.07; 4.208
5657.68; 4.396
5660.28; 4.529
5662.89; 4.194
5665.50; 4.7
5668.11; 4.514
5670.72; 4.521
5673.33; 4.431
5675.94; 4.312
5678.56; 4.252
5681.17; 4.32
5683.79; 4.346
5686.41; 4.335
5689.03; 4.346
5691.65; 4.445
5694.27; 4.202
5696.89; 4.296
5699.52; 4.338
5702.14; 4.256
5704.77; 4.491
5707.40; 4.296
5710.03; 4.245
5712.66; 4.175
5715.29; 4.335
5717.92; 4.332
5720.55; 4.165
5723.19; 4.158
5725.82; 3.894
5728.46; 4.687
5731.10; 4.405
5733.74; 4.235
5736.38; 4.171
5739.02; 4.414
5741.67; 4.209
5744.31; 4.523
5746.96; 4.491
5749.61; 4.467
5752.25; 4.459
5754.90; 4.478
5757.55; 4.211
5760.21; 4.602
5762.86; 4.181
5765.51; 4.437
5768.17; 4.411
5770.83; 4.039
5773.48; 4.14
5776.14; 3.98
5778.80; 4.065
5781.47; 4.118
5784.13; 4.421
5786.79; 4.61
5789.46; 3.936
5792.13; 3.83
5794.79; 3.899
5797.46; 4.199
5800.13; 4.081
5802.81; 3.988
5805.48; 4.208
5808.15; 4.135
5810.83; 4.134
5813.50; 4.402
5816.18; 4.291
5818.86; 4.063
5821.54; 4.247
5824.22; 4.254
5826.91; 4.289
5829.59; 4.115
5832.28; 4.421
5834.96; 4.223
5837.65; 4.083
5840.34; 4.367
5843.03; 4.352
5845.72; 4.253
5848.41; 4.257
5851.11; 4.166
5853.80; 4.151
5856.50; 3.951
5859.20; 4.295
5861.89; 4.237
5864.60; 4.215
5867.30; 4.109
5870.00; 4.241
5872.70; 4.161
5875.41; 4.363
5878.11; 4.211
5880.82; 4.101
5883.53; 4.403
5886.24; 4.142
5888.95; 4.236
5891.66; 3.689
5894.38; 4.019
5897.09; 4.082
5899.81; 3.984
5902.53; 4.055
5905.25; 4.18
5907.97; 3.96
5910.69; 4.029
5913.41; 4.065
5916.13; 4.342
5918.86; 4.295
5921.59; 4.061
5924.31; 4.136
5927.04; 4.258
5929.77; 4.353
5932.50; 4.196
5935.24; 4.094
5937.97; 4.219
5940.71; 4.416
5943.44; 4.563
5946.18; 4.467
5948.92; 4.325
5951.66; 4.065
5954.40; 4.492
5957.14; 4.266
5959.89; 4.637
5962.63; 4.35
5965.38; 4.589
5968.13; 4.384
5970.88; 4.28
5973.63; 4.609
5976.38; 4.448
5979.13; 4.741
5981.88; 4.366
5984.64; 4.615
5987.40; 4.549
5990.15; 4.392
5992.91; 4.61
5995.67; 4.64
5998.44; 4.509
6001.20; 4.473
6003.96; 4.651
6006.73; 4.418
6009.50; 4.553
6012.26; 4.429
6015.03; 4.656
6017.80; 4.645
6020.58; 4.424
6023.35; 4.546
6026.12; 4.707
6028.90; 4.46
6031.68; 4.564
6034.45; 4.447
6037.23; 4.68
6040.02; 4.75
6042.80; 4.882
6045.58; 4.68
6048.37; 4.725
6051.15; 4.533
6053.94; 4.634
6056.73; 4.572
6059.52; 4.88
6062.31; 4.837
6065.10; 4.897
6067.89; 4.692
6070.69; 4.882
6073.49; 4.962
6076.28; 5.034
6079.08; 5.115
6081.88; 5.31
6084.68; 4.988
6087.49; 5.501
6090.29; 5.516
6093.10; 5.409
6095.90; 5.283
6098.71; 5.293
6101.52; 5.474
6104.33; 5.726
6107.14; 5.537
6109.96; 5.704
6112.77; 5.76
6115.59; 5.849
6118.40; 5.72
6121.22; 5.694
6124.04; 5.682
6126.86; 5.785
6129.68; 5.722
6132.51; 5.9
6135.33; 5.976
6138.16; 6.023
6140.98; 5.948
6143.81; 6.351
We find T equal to 0.14 mag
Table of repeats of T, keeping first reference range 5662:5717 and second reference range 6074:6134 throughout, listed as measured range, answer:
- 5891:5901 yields 0.24 mag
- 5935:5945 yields 0.16 mag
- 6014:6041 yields 0.16 mag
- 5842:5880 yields 0.15 mag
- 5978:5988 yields 0.14 mag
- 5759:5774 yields 0.06 mag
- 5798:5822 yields 0.13 mag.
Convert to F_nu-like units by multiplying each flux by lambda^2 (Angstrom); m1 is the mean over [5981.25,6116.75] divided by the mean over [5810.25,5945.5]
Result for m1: 1.23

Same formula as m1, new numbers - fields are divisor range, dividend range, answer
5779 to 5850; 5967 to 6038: 1.15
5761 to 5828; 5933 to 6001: 1.13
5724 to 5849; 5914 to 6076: 1.14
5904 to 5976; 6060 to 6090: 1.23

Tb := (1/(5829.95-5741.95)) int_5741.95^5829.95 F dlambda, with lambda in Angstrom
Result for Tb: 4.23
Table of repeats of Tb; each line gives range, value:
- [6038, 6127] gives 5.19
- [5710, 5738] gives 4.26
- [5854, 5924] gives 4.14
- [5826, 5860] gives 4.22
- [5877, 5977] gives 4.24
